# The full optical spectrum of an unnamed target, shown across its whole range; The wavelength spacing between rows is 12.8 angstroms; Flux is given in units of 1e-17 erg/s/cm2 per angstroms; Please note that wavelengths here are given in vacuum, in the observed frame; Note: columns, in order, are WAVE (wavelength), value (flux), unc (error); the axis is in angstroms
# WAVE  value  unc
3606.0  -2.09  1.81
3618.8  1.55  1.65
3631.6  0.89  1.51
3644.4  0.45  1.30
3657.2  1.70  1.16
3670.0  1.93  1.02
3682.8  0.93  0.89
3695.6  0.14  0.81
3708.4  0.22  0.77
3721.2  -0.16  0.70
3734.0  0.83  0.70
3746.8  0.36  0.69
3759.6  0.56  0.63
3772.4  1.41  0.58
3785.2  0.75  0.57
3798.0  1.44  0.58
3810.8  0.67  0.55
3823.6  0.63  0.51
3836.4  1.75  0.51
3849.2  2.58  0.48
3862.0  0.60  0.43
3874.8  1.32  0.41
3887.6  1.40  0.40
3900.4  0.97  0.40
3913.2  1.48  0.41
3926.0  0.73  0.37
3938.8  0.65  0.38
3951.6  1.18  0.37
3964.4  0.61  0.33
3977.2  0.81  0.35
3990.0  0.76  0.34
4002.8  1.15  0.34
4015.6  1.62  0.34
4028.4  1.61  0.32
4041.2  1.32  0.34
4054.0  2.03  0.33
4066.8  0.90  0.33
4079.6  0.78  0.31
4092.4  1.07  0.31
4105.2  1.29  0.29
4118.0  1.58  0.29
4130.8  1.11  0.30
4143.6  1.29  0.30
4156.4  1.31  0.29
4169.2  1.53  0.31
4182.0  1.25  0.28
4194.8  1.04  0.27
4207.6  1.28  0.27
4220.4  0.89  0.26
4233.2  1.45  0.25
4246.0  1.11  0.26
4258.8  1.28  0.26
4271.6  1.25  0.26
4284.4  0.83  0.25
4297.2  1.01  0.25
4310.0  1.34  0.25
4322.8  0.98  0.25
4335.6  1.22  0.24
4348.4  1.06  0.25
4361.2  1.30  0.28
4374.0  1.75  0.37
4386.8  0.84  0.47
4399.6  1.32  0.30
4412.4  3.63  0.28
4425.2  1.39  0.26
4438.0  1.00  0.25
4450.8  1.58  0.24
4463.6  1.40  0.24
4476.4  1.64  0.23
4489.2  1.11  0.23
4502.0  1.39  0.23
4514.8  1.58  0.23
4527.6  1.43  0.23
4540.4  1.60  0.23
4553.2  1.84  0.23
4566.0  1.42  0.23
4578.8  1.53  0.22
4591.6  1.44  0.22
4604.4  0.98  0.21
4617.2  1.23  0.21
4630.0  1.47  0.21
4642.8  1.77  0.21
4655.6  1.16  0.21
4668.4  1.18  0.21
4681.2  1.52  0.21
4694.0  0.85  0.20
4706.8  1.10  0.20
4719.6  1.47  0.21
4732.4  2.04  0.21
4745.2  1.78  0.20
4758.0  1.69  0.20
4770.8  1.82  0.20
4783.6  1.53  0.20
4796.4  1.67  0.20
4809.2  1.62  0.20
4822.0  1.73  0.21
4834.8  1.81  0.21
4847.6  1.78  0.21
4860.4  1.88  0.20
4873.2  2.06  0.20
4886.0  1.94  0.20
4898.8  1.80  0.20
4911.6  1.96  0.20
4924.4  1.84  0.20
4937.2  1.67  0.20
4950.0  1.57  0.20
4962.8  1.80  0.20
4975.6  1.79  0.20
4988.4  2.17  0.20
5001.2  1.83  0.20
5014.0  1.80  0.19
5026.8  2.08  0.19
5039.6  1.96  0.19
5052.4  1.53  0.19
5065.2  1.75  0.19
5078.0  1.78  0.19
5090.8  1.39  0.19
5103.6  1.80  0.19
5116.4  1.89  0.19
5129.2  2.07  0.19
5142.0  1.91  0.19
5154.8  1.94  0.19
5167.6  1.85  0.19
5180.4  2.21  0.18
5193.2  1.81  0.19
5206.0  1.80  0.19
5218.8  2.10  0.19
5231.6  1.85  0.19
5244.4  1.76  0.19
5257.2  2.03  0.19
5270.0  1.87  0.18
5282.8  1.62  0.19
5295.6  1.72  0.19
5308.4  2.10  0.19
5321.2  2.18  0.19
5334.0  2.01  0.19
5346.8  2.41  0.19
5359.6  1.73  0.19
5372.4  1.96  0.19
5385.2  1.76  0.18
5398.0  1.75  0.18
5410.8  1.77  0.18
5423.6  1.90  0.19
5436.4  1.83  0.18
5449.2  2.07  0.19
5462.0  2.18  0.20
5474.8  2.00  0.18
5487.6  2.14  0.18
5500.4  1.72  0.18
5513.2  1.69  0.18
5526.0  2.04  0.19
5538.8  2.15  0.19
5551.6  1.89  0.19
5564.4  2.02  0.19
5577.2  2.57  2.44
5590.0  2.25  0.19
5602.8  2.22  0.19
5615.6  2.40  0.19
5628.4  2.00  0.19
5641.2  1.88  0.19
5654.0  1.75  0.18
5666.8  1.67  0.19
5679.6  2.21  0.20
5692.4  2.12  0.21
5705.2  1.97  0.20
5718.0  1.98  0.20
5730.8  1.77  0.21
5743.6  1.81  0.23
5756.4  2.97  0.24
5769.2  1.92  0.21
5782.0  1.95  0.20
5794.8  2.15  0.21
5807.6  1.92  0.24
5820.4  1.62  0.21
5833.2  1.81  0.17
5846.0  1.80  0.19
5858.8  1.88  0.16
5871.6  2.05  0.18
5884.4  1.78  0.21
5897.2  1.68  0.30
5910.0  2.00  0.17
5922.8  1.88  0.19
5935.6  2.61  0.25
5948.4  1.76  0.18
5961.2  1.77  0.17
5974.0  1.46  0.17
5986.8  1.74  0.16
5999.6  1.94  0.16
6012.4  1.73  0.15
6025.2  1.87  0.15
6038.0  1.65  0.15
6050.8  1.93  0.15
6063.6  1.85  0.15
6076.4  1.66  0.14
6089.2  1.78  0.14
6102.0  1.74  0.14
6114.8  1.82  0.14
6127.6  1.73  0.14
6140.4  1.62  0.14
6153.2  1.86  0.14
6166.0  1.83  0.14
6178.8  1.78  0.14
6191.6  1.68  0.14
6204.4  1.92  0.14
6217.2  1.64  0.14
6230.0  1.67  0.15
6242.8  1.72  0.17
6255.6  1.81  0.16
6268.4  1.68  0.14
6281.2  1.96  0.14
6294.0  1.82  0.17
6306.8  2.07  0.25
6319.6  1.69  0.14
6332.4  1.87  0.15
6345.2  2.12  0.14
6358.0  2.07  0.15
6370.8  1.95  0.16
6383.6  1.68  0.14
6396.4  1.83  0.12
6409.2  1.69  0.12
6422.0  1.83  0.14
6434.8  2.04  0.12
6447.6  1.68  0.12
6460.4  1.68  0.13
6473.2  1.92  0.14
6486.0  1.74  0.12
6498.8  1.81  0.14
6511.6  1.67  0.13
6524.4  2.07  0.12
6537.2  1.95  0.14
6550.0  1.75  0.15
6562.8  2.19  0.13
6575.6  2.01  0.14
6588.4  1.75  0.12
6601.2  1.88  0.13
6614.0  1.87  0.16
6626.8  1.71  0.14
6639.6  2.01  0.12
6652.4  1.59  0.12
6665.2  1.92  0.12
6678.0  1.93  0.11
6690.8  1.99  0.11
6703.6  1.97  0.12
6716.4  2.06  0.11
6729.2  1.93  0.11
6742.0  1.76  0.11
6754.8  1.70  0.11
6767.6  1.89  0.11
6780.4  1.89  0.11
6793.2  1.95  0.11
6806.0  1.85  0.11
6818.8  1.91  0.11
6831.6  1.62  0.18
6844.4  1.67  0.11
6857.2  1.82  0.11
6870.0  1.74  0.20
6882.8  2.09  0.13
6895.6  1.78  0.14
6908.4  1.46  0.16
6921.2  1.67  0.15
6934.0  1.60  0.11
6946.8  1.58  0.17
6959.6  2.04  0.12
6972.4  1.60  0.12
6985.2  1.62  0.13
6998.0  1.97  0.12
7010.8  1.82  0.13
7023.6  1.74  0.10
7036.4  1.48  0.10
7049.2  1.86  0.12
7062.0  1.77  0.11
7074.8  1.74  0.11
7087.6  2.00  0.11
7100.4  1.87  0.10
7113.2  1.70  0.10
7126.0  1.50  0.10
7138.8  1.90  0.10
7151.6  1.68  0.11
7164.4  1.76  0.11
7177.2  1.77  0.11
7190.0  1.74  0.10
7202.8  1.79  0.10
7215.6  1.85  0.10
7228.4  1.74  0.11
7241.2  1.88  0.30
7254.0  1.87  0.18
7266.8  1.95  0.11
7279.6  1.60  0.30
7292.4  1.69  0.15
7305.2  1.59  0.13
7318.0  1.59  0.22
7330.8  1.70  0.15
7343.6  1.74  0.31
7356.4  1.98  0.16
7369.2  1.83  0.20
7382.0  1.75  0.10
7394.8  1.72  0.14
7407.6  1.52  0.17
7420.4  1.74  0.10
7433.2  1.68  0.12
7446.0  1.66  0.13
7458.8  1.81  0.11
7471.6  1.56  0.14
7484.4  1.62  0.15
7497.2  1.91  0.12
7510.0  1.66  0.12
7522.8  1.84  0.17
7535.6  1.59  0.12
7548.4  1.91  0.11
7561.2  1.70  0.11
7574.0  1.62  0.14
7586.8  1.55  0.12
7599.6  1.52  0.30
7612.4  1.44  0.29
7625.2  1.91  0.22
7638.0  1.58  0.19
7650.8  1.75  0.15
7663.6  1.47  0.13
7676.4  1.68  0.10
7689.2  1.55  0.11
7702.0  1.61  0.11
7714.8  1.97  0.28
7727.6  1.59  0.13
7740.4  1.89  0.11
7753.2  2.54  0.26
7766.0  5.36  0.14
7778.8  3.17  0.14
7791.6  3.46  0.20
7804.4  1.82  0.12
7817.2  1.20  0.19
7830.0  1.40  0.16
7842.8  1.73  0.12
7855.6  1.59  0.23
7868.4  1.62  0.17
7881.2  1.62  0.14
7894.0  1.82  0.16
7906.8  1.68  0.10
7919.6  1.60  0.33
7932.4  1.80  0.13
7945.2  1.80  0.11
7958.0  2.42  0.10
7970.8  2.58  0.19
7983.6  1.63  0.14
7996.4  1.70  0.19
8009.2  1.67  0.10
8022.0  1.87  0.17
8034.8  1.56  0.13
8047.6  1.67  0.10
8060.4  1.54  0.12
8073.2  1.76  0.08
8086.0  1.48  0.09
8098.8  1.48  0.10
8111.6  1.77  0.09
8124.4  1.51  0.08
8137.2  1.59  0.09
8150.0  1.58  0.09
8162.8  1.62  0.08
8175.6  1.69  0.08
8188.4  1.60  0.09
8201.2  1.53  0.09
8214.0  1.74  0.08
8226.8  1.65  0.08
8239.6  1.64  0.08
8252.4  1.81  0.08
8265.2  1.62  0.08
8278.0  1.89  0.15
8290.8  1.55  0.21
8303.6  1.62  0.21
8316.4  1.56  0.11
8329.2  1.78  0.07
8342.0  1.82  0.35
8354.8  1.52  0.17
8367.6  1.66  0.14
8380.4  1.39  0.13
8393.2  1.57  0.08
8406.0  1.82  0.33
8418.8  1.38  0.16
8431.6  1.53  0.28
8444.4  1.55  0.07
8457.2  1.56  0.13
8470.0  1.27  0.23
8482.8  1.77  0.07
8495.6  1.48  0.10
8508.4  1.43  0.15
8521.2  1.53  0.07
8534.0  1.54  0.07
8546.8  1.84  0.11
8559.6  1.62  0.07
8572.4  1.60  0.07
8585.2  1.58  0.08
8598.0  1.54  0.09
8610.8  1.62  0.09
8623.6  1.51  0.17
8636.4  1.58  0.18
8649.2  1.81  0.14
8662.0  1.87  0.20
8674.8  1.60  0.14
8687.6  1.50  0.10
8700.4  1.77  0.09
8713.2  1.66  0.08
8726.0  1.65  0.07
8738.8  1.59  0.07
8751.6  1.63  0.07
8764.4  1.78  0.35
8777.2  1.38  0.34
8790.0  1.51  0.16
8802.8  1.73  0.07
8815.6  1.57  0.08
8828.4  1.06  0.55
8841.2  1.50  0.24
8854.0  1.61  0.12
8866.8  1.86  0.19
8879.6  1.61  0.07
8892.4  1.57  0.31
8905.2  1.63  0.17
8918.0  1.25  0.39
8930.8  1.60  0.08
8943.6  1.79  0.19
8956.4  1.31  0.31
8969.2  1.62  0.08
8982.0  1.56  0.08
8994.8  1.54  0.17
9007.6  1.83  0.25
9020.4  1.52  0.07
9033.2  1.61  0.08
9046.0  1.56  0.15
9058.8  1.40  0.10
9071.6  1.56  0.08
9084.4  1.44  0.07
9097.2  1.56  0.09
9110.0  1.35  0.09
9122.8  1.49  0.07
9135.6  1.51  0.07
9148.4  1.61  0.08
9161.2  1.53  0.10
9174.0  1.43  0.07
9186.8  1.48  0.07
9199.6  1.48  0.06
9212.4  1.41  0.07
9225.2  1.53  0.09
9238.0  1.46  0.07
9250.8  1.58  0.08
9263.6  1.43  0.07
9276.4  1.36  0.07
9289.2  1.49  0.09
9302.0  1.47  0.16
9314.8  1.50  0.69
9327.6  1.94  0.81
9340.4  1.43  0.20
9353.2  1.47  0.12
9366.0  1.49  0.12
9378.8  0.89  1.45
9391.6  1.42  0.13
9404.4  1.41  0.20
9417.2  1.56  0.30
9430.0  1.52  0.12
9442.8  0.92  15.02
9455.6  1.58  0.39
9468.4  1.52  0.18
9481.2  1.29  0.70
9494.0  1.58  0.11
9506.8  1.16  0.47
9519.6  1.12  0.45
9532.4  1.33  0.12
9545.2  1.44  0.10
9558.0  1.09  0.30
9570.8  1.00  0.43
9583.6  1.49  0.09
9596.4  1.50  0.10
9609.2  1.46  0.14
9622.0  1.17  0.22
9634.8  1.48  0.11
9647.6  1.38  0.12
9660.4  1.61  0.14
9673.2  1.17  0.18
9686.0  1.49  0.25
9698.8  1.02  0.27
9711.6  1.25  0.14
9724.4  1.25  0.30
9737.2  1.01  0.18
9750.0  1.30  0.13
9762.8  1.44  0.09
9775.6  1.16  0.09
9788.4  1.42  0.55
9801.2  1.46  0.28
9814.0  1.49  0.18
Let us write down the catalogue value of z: 0.184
